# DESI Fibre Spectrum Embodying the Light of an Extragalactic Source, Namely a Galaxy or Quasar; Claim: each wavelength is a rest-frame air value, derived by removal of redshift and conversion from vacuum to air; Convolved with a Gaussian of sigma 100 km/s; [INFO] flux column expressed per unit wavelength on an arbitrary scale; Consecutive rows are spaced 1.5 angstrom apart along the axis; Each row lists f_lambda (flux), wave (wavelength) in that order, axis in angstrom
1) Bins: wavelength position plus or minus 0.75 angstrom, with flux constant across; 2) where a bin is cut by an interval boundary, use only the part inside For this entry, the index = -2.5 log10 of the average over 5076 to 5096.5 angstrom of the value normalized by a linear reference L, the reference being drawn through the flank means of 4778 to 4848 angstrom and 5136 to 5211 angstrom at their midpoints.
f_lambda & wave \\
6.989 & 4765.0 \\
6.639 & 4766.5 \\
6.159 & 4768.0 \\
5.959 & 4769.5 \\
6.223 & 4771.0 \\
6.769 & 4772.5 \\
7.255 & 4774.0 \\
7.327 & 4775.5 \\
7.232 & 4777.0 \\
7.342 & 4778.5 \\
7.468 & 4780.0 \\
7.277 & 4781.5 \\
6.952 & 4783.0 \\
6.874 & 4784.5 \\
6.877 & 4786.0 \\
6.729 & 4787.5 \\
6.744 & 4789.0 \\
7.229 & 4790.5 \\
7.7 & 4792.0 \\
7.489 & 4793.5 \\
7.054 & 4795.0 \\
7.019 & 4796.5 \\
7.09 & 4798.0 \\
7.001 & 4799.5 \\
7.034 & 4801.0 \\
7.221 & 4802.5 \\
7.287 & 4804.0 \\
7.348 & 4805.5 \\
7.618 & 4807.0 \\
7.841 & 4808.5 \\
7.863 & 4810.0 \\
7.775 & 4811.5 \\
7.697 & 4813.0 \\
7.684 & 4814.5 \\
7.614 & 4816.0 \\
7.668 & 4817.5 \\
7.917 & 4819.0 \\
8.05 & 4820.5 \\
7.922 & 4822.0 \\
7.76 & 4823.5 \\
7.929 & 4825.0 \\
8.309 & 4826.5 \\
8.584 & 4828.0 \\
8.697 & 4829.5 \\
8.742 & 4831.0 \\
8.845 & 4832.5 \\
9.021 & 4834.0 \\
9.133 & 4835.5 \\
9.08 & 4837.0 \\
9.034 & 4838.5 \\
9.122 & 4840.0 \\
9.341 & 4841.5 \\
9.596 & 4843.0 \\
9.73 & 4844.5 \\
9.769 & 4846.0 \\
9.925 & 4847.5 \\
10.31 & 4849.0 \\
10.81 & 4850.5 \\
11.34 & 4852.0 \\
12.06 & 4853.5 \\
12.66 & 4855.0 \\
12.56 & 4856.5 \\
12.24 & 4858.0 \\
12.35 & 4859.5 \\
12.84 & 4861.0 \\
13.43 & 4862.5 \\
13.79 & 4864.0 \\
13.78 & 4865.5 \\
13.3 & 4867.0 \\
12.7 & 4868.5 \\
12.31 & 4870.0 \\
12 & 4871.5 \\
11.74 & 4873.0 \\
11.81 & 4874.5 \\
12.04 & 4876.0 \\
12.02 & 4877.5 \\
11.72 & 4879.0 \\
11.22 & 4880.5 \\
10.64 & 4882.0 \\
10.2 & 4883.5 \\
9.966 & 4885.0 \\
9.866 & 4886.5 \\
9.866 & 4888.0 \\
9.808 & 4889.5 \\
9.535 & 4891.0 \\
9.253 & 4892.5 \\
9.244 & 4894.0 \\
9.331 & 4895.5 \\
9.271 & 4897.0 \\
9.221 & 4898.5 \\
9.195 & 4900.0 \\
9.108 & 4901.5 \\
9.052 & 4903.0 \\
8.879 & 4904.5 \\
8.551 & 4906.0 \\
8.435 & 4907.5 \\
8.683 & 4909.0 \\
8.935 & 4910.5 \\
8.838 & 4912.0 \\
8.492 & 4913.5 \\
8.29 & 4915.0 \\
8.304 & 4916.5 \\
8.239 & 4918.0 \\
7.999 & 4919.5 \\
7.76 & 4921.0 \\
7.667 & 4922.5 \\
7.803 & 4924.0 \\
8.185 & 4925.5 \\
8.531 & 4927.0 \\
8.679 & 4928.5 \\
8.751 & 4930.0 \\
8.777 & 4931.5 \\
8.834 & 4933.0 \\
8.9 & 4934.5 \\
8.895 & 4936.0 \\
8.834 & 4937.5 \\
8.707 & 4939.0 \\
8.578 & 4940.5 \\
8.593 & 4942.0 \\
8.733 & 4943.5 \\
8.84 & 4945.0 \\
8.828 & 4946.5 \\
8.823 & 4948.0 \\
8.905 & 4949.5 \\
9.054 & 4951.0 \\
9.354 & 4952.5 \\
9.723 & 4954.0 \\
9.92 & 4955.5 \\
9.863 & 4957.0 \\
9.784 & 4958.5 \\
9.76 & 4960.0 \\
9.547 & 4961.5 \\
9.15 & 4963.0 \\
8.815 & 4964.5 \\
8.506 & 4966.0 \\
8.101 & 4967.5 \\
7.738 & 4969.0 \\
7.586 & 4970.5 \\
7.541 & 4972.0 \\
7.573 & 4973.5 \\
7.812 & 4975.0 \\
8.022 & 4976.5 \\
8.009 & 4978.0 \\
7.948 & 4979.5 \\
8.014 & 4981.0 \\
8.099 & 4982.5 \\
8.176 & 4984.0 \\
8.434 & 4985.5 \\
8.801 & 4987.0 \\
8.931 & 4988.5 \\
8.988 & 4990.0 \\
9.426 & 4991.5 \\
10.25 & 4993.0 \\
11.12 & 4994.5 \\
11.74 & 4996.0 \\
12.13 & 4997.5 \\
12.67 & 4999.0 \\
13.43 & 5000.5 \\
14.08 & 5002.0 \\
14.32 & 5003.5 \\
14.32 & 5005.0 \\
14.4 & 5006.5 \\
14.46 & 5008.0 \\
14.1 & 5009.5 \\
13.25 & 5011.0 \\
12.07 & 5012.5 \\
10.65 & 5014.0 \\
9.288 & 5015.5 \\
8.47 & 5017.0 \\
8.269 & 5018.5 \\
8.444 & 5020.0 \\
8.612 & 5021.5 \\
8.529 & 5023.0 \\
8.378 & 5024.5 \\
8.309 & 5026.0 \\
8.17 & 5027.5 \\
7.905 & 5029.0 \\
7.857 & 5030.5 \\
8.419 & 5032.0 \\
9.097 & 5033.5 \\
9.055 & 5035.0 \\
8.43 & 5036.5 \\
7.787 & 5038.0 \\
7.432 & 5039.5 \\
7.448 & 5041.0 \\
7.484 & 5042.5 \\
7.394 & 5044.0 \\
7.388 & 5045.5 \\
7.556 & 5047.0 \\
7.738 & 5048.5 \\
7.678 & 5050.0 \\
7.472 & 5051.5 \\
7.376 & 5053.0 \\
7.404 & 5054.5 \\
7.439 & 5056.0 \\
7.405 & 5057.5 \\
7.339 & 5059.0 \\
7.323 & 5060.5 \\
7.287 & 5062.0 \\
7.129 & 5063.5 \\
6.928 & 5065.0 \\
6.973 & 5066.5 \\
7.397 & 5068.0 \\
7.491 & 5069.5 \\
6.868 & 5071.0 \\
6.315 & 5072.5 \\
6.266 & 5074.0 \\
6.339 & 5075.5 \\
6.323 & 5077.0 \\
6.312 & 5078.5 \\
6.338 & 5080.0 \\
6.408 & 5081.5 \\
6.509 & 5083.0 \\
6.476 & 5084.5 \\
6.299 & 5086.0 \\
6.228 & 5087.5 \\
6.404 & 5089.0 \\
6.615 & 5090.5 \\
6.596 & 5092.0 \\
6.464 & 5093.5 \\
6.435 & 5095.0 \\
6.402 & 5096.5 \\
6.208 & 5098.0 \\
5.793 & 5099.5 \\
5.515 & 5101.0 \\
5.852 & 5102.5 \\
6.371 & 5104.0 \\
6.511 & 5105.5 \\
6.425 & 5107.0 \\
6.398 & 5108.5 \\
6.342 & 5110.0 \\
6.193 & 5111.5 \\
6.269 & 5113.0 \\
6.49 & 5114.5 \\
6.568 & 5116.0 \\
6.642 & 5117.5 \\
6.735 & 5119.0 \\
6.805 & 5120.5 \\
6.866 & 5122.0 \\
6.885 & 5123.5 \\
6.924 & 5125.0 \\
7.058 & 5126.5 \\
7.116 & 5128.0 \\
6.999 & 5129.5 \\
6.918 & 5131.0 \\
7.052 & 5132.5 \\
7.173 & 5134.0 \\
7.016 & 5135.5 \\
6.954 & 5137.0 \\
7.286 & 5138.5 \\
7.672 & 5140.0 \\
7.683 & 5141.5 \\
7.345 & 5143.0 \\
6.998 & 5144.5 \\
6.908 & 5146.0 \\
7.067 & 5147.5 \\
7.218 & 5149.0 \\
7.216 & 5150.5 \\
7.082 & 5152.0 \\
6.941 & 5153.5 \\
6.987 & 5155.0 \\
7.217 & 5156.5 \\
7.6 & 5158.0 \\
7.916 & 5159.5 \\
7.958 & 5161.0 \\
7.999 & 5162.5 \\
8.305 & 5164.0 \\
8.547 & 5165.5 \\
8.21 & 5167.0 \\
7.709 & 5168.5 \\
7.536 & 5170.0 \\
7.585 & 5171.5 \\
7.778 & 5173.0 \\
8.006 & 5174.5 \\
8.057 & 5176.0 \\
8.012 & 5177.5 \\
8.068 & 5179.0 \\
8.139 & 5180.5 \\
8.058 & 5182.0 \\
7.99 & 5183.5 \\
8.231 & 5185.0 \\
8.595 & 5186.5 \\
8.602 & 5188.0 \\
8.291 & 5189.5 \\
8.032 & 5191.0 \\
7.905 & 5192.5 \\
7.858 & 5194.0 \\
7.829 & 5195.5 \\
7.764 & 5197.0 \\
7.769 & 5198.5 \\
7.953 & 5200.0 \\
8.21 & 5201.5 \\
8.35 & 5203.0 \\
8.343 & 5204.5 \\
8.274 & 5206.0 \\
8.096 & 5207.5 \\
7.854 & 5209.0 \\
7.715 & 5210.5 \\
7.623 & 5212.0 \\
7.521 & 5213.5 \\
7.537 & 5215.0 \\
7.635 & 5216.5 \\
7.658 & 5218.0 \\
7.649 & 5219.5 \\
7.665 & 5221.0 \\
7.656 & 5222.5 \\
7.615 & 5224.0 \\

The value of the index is 0.22 mag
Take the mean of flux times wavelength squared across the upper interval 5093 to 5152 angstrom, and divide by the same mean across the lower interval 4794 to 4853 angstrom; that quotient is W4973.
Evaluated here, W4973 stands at 0.9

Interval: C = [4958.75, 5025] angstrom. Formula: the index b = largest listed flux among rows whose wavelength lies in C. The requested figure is 14.46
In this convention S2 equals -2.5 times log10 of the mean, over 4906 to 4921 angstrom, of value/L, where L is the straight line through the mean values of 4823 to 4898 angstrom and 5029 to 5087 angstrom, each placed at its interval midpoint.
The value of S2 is 0.15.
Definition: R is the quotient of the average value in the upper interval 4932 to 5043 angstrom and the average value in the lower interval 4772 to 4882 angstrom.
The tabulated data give 1.02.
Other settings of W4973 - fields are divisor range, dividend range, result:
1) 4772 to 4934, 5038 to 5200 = 0.88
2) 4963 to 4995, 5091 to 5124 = 0.79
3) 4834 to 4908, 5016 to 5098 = 0.74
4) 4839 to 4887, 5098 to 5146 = 0.65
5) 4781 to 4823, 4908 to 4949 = 1.22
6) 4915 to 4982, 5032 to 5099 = 0.86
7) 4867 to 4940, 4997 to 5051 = 1.09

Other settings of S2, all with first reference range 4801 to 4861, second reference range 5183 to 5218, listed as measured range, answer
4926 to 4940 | 0.006 mag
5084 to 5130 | 0.266 mag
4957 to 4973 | 0.002 mag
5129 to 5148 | 0.144 mag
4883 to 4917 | -0.029 mag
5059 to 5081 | 0.225 mag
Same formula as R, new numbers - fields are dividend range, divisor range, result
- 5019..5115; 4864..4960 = 0.74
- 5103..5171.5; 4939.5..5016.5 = 0.72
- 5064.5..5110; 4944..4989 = 0.74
